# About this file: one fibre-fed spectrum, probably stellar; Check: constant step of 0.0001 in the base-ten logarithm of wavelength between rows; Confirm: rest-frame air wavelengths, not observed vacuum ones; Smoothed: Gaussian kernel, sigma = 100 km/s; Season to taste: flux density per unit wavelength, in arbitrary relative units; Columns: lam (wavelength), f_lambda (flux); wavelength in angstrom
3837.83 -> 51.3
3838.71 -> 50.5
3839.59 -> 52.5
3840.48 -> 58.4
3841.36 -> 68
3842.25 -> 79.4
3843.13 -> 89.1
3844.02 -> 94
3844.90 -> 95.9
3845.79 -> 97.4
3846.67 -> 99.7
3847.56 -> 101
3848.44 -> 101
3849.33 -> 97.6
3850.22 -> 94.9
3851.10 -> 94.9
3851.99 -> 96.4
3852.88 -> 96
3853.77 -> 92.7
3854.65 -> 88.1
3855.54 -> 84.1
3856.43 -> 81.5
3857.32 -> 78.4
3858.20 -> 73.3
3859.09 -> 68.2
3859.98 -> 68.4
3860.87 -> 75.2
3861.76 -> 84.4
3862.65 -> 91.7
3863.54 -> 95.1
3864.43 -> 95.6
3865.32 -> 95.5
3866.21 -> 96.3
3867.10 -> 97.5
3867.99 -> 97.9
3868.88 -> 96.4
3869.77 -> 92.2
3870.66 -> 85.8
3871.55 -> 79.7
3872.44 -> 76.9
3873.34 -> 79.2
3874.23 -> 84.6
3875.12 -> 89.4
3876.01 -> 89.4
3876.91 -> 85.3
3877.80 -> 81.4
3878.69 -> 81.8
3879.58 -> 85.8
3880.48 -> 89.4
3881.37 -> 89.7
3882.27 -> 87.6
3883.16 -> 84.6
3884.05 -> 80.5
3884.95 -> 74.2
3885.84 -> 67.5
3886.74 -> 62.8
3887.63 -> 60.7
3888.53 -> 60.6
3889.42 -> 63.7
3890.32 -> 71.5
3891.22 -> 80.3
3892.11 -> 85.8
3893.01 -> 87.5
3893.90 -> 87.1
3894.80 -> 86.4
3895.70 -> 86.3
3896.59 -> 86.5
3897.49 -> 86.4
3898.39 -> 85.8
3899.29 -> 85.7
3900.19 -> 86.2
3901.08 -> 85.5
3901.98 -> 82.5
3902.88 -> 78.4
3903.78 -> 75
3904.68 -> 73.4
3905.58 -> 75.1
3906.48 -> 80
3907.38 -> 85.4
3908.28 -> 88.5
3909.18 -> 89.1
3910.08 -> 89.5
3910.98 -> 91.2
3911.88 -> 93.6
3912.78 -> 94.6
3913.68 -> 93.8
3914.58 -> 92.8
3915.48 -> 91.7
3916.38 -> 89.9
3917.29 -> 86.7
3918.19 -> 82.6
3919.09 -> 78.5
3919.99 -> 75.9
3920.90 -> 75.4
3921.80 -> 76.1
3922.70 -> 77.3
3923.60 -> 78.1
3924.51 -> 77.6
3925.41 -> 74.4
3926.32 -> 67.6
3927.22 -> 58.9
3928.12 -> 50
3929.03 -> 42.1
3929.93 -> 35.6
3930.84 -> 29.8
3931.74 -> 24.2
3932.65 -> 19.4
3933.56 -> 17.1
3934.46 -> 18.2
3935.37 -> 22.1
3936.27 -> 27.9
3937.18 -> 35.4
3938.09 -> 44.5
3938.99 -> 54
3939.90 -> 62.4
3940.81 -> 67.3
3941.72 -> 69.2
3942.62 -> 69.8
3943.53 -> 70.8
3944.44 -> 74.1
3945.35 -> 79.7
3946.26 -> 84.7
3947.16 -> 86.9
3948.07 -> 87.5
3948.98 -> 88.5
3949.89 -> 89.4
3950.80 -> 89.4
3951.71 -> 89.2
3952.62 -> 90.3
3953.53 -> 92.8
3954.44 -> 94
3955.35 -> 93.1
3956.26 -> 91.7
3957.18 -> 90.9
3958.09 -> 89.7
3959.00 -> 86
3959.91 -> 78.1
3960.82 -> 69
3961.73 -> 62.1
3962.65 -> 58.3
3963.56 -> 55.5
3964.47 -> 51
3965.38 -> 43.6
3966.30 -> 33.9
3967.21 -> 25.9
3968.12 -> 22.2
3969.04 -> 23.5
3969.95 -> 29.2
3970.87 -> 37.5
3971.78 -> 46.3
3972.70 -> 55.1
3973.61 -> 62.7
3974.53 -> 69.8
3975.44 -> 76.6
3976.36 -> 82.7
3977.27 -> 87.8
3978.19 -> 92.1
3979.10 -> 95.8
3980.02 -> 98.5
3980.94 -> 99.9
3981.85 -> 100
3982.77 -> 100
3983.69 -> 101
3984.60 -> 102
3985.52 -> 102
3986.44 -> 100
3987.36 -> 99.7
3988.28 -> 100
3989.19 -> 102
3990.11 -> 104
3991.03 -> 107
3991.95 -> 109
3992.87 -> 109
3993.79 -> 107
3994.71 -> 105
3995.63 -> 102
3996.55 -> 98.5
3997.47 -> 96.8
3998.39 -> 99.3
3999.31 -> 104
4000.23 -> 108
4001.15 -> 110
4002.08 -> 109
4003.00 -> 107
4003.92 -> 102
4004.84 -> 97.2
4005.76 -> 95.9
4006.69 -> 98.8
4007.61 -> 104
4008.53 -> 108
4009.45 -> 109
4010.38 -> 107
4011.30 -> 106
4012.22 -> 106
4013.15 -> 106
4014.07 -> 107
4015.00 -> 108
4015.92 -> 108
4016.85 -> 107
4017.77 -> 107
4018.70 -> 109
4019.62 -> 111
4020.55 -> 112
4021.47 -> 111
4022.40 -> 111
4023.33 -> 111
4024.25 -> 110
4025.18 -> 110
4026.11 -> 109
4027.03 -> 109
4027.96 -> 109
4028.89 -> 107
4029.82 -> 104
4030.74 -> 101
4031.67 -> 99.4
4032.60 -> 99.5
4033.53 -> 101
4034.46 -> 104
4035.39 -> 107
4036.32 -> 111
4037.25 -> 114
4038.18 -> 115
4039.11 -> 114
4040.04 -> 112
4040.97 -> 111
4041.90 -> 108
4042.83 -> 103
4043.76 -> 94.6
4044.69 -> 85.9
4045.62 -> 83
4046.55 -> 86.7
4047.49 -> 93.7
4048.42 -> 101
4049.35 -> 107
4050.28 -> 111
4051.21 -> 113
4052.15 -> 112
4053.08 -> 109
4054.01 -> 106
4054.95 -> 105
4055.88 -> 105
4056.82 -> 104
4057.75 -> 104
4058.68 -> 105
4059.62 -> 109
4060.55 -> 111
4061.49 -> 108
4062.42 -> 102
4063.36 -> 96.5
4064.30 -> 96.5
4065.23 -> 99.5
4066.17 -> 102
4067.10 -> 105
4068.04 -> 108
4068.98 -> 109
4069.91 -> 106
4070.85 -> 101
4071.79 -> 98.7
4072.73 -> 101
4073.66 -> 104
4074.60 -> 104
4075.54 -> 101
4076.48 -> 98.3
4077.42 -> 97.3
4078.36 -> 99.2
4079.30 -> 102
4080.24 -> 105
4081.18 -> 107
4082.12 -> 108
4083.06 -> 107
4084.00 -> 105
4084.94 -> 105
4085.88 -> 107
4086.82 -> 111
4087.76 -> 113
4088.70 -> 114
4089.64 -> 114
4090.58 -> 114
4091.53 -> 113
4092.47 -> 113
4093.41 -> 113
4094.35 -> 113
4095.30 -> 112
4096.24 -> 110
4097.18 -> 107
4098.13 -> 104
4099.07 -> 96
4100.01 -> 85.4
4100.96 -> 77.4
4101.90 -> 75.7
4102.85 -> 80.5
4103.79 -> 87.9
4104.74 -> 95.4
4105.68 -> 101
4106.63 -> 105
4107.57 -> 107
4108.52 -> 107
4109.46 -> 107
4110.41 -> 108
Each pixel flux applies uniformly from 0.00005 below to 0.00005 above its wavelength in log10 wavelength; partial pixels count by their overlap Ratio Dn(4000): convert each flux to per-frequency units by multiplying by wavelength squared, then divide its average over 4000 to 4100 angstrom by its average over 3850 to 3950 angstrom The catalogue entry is 1.49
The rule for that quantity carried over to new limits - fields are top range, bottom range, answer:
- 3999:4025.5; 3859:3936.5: 1.48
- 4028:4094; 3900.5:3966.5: 1.58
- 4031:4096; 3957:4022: 1.22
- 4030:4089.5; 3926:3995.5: 1.54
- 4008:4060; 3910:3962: 1.57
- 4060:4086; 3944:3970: 1.54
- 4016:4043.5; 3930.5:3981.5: 1.74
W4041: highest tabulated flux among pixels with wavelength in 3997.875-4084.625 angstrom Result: 115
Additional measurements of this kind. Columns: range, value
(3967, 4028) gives 112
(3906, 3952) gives 94.6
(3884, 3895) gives 87.5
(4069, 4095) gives 114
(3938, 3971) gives 94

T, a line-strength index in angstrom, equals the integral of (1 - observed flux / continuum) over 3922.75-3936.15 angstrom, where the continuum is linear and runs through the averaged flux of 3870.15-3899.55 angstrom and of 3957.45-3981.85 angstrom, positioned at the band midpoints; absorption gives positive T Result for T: 5.1 angstrom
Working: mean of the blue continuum 80.9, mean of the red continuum 63.7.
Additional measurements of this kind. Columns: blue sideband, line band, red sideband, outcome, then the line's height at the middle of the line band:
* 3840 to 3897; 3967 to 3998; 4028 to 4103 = 3.78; 95.9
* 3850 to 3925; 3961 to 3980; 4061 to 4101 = 7.40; 92.8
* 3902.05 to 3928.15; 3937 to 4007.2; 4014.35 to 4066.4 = 7.98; 92.2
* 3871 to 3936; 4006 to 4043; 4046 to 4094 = -4.08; 96.9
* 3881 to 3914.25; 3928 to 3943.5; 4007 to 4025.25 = 8.45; 90.3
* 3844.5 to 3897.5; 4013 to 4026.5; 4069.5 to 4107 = -1.65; 97.3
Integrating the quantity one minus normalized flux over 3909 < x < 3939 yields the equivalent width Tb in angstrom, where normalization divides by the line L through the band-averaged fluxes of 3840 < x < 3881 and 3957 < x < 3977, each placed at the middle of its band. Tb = 2.88 angstrom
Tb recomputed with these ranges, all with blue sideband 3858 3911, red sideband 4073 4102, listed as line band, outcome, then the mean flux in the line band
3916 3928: 1.5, 76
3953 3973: 6.7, 60.5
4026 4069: -1.7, 104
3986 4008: -1.9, 103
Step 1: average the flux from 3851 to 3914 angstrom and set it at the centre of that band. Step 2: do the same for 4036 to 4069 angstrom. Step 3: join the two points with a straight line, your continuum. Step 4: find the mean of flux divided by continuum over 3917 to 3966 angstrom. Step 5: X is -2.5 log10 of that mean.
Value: 0.35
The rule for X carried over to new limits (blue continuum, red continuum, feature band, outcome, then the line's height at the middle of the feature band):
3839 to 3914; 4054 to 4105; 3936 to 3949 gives 0.33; 90.6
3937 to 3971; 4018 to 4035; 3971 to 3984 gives -0.01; 80.6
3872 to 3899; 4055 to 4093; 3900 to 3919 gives -0.03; 83.8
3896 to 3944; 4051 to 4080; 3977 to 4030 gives -0.18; 88.9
